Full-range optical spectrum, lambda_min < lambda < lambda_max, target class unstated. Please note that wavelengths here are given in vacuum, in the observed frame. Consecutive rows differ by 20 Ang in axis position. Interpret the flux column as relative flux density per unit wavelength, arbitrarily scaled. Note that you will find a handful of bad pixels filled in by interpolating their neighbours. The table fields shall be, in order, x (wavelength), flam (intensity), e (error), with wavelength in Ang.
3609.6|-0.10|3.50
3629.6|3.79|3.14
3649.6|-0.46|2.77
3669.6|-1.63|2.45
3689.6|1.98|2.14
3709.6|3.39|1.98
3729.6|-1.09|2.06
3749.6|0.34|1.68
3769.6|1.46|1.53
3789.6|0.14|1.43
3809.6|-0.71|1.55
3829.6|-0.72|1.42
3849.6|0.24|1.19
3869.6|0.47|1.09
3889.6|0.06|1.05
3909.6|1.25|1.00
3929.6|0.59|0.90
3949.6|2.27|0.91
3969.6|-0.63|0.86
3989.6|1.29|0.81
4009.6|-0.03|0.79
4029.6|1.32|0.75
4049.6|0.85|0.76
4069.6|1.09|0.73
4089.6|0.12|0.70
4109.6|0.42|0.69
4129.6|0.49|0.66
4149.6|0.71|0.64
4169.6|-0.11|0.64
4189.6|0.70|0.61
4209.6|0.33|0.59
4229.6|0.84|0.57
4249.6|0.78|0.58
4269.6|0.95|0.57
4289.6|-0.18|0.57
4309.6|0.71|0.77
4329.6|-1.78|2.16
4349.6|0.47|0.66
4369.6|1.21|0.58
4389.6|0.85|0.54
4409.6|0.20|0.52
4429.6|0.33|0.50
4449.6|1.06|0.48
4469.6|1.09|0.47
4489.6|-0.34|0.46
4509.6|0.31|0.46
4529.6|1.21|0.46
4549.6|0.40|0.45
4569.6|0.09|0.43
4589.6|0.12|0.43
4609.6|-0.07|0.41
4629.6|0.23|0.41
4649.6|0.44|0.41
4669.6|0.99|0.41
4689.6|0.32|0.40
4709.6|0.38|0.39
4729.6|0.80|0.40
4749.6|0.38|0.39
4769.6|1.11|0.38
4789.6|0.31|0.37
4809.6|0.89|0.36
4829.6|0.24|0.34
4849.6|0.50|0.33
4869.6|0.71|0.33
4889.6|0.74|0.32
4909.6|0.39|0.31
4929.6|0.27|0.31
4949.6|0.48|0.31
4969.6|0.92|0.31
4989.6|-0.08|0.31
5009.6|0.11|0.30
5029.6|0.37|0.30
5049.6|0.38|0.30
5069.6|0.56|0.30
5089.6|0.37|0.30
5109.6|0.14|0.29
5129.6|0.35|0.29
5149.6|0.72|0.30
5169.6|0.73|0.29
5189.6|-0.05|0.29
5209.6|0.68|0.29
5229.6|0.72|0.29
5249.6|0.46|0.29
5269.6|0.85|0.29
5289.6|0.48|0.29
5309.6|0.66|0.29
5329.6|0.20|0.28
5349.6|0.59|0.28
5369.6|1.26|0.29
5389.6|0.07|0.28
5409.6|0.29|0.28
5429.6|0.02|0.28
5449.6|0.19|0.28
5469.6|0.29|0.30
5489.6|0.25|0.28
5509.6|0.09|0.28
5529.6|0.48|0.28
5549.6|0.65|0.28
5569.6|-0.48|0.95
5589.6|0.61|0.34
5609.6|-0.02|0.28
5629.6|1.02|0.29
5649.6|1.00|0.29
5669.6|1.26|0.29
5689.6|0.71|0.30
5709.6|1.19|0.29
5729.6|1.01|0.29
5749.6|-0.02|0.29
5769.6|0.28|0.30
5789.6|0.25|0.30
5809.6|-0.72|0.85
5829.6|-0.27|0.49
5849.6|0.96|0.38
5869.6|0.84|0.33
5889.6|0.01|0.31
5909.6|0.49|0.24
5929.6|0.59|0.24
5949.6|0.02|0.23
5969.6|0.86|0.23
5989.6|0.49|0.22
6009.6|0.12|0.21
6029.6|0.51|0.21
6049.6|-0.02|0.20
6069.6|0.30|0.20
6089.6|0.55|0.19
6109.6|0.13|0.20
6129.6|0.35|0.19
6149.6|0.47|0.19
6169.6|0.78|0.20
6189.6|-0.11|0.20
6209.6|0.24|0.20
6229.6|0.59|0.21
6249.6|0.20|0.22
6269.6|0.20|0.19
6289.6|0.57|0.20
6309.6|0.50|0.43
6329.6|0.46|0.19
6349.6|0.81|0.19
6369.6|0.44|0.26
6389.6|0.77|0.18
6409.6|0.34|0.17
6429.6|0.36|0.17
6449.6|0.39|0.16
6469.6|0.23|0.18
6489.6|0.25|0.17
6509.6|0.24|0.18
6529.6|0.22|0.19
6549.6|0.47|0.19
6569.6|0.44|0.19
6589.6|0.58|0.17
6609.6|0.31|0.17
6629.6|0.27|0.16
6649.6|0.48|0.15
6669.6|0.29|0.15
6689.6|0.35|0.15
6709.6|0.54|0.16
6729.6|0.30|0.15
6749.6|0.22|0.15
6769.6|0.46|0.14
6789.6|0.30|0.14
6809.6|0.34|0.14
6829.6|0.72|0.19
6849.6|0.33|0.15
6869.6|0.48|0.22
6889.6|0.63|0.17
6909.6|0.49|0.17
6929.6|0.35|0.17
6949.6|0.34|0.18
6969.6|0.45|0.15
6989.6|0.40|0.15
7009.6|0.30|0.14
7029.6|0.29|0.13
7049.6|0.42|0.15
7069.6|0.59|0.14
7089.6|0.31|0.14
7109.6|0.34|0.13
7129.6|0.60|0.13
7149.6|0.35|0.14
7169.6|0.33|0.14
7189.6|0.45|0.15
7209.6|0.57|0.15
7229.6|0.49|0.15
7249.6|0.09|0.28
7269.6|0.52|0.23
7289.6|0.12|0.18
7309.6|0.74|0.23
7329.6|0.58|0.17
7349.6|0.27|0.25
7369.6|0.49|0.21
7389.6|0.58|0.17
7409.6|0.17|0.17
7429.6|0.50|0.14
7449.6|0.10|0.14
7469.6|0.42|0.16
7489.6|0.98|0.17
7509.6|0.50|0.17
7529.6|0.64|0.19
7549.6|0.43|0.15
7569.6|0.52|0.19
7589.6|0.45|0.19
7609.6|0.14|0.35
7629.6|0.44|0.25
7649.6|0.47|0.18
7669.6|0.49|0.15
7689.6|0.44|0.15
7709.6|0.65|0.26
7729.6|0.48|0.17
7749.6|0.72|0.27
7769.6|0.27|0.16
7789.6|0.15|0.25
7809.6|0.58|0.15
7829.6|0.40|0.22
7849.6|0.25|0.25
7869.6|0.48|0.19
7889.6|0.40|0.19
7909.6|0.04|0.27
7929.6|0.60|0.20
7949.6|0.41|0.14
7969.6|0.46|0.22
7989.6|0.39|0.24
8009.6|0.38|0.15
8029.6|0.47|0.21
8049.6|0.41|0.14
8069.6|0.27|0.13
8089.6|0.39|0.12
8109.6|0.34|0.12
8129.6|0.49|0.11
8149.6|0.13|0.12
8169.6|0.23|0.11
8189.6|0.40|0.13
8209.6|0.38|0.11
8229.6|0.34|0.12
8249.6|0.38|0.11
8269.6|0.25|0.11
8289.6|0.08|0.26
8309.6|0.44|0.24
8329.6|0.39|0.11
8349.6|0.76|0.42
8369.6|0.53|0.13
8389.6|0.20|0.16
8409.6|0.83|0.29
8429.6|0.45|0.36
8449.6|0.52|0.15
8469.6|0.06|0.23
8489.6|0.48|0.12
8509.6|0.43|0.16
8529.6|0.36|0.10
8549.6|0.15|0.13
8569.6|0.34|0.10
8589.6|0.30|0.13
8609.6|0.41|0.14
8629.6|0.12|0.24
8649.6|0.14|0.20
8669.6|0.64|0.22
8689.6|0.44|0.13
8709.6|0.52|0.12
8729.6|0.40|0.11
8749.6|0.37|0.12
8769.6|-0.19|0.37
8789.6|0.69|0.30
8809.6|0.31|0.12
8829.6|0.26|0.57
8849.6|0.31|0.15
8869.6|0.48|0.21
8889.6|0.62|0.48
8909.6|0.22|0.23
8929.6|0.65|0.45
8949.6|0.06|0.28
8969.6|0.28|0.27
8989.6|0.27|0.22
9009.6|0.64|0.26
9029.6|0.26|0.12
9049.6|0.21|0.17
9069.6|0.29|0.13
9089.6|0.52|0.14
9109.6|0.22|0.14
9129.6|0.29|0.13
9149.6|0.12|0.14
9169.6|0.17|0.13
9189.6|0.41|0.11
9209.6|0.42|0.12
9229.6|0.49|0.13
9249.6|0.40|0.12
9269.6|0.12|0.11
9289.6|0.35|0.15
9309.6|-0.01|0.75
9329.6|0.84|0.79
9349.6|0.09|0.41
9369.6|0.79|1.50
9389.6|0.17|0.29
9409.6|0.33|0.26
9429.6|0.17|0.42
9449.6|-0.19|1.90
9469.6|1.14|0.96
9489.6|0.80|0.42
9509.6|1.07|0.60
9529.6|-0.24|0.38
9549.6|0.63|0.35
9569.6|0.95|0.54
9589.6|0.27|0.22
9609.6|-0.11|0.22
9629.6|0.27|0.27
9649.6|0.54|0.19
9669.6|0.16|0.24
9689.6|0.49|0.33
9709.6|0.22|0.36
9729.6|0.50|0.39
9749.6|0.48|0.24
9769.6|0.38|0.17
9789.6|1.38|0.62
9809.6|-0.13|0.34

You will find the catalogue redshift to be 0.14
